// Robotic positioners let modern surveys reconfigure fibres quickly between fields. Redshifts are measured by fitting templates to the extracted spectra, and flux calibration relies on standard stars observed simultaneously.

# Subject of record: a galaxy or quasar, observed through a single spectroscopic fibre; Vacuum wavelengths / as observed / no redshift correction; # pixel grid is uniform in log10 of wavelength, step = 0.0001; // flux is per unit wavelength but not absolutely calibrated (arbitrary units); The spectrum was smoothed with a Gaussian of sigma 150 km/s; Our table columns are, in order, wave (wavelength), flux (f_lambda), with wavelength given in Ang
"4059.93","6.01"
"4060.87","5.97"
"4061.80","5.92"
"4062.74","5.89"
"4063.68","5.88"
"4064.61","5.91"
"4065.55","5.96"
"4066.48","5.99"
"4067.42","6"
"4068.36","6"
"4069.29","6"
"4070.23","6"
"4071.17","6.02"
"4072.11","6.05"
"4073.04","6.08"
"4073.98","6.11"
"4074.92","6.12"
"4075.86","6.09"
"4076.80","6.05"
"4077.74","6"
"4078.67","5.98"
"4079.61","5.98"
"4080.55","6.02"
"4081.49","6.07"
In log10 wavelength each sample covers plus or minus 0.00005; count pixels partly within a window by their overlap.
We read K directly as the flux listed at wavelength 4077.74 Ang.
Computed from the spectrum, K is 6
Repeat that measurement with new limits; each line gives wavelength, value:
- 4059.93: 6.01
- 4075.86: 6.09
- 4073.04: 6.08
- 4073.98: 6.11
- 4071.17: 6.02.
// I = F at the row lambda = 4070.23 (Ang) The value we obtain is 6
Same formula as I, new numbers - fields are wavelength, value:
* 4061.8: 5.92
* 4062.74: 5.89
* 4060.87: 5.97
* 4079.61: 5.98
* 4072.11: 6.05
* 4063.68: 5.88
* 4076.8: 6.05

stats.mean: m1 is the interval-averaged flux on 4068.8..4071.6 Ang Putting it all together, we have 6.01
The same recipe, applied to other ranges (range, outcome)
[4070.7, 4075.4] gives 6.07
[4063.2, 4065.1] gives 5.89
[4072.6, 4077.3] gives 6.08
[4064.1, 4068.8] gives 5.97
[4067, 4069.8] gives 6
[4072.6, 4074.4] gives 6.09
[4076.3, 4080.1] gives 6.01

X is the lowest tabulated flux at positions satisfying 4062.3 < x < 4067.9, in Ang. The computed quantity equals 5.88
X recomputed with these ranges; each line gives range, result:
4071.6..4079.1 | 5.98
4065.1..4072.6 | 5.96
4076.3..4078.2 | 6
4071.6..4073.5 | 6.05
